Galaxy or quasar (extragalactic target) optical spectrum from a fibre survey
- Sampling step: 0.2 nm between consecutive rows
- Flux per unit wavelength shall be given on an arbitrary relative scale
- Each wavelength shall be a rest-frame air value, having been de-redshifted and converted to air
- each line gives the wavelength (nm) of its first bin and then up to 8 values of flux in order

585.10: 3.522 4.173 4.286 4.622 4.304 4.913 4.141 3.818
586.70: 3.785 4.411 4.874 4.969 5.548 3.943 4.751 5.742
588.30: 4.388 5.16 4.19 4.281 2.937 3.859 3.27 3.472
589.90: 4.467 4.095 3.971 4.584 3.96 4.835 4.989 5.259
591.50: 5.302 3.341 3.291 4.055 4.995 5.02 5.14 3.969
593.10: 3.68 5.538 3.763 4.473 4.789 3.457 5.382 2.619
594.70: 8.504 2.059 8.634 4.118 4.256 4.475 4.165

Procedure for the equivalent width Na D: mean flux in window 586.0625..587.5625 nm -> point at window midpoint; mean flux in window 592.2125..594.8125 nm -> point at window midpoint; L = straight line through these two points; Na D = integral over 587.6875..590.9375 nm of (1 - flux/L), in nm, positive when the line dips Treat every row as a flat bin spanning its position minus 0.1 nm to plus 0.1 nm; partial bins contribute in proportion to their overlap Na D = 0.26 nm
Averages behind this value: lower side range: 4.52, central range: 4.23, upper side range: 4.7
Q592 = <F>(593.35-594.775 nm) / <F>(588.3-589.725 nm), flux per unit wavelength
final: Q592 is 1.19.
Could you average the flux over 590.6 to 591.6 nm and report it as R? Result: 4.87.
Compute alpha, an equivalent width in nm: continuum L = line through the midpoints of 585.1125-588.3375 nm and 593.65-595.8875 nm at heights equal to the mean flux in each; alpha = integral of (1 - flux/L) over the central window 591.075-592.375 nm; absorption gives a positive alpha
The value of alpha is 0.07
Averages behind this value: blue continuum 4.52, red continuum 4.78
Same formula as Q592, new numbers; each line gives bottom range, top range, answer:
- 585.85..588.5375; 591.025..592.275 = 0.95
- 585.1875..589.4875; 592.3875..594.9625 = 1.03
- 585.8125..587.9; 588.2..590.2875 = 0.89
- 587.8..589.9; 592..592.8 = 1.14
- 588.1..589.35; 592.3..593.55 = 1.07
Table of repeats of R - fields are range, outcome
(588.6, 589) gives 4.24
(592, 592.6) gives 4.69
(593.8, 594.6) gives 4.06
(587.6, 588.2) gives 4.81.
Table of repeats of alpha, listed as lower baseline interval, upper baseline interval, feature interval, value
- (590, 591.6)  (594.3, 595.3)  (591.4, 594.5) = 0.39 nm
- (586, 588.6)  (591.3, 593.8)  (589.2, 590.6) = 0.18 nm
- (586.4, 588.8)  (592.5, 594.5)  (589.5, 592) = 0.14 nm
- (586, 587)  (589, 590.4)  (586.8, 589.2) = -0.37 nm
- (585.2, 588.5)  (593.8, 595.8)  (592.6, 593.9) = 0.09 nm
